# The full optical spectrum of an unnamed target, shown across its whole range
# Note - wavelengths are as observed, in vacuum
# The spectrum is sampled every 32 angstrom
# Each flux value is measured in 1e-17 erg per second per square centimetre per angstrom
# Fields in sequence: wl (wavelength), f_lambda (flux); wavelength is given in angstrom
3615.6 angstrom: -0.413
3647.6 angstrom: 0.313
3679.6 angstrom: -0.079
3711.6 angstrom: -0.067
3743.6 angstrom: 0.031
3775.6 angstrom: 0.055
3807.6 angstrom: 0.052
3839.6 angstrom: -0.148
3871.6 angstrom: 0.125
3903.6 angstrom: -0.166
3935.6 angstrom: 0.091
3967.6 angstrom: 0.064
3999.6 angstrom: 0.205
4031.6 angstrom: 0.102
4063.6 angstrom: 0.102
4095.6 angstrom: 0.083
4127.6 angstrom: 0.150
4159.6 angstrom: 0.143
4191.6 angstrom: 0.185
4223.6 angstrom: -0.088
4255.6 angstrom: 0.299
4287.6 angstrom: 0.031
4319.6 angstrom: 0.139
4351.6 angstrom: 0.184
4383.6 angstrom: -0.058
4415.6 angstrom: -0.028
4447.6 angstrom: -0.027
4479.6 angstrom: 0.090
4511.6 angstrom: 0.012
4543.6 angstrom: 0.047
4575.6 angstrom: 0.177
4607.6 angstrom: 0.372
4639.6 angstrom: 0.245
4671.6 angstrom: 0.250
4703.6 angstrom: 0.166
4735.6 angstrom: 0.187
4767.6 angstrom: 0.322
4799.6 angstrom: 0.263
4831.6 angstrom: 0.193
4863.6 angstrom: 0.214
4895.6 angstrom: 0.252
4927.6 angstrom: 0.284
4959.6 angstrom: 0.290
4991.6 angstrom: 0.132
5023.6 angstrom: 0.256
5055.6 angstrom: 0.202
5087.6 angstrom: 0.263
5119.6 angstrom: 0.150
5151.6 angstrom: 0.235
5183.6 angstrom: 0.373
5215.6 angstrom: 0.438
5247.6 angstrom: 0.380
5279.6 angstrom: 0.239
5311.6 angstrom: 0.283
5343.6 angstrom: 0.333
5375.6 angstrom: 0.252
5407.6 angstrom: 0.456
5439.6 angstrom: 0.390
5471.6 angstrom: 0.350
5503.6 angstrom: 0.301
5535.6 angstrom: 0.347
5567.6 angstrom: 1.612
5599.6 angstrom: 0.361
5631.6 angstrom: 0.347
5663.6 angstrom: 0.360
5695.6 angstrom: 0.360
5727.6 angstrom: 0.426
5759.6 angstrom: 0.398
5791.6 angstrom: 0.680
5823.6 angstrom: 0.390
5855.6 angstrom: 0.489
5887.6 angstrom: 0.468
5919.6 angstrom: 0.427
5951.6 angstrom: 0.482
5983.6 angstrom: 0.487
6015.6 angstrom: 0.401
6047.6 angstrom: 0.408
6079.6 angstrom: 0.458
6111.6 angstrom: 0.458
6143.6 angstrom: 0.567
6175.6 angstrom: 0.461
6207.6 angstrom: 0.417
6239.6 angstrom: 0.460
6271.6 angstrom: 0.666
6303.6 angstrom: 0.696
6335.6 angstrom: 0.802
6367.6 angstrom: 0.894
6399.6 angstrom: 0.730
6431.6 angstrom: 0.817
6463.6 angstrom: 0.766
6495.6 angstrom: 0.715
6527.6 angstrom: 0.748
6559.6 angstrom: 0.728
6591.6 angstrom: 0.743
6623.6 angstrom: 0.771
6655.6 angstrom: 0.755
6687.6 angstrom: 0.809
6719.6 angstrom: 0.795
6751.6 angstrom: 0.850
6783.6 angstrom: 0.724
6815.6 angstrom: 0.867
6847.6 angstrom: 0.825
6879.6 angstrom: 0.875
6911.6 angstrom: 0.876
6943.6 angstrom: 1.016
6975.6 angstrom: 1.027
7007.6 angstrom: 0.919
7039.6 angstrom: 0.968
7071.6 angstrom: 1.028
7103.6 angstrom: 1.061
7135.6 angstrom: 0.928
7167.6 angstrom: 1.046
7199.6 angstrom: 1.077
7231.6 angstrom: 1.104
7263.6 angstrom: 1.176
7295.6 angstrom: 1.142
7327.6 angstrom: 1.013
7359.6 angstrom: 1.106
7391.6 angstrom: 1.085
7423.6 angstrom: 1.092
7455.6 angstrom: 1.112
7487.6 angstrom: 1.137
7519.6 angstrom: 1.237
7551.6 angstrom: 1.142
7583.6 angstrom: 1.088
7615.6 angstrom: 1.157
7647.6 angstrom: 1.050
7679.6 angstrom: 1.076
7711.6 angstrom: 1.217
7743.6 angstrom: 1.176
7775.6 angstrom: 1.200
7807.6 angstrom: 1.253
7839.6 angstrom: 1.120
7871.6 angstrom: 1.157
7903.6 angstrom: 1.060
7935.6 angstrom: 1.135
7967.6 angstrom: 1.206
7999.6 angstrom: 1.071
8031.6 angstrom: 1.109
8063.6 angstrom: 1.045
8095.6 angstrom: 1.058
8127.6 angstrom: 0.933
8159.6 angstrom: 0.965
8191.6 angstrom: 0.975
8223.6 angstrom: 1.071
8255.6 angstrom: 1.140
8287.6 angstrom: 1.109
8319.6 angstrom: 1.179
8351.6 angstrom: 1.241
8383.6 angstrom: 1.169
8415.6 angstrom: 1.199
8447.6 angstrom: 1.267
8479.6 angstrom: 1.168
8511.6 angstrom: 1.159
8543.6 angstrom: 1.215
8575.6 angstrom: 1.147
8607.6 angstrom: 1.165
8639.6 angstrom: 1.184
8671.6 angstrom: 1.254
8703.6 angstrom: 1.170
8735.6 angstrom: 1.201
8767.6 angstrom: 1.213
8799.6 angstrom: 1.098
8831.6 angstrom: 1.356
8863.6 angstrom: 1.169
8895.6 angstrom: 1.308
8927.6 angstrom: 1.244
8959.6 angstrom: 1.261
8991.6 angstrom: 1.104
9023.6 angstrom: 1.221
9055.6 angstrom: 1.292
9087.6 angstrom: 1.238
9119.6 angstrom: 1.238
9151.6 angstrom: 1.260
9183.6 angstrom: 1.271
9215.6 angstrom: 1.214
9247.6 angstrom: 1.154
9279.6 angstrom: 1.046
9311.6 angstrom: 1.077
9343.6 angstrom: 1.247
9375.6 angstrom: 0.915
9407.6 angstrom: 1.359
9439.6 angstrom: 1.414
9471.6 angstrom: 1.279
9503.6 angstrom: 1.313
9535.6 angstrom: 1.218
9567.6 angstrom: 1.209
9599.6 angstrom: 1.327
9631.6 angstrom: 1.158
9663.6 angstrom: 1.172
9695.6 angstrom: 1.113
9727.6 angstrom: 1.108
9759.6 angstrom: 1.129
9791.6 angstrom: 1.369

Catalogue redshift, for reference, 0.574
